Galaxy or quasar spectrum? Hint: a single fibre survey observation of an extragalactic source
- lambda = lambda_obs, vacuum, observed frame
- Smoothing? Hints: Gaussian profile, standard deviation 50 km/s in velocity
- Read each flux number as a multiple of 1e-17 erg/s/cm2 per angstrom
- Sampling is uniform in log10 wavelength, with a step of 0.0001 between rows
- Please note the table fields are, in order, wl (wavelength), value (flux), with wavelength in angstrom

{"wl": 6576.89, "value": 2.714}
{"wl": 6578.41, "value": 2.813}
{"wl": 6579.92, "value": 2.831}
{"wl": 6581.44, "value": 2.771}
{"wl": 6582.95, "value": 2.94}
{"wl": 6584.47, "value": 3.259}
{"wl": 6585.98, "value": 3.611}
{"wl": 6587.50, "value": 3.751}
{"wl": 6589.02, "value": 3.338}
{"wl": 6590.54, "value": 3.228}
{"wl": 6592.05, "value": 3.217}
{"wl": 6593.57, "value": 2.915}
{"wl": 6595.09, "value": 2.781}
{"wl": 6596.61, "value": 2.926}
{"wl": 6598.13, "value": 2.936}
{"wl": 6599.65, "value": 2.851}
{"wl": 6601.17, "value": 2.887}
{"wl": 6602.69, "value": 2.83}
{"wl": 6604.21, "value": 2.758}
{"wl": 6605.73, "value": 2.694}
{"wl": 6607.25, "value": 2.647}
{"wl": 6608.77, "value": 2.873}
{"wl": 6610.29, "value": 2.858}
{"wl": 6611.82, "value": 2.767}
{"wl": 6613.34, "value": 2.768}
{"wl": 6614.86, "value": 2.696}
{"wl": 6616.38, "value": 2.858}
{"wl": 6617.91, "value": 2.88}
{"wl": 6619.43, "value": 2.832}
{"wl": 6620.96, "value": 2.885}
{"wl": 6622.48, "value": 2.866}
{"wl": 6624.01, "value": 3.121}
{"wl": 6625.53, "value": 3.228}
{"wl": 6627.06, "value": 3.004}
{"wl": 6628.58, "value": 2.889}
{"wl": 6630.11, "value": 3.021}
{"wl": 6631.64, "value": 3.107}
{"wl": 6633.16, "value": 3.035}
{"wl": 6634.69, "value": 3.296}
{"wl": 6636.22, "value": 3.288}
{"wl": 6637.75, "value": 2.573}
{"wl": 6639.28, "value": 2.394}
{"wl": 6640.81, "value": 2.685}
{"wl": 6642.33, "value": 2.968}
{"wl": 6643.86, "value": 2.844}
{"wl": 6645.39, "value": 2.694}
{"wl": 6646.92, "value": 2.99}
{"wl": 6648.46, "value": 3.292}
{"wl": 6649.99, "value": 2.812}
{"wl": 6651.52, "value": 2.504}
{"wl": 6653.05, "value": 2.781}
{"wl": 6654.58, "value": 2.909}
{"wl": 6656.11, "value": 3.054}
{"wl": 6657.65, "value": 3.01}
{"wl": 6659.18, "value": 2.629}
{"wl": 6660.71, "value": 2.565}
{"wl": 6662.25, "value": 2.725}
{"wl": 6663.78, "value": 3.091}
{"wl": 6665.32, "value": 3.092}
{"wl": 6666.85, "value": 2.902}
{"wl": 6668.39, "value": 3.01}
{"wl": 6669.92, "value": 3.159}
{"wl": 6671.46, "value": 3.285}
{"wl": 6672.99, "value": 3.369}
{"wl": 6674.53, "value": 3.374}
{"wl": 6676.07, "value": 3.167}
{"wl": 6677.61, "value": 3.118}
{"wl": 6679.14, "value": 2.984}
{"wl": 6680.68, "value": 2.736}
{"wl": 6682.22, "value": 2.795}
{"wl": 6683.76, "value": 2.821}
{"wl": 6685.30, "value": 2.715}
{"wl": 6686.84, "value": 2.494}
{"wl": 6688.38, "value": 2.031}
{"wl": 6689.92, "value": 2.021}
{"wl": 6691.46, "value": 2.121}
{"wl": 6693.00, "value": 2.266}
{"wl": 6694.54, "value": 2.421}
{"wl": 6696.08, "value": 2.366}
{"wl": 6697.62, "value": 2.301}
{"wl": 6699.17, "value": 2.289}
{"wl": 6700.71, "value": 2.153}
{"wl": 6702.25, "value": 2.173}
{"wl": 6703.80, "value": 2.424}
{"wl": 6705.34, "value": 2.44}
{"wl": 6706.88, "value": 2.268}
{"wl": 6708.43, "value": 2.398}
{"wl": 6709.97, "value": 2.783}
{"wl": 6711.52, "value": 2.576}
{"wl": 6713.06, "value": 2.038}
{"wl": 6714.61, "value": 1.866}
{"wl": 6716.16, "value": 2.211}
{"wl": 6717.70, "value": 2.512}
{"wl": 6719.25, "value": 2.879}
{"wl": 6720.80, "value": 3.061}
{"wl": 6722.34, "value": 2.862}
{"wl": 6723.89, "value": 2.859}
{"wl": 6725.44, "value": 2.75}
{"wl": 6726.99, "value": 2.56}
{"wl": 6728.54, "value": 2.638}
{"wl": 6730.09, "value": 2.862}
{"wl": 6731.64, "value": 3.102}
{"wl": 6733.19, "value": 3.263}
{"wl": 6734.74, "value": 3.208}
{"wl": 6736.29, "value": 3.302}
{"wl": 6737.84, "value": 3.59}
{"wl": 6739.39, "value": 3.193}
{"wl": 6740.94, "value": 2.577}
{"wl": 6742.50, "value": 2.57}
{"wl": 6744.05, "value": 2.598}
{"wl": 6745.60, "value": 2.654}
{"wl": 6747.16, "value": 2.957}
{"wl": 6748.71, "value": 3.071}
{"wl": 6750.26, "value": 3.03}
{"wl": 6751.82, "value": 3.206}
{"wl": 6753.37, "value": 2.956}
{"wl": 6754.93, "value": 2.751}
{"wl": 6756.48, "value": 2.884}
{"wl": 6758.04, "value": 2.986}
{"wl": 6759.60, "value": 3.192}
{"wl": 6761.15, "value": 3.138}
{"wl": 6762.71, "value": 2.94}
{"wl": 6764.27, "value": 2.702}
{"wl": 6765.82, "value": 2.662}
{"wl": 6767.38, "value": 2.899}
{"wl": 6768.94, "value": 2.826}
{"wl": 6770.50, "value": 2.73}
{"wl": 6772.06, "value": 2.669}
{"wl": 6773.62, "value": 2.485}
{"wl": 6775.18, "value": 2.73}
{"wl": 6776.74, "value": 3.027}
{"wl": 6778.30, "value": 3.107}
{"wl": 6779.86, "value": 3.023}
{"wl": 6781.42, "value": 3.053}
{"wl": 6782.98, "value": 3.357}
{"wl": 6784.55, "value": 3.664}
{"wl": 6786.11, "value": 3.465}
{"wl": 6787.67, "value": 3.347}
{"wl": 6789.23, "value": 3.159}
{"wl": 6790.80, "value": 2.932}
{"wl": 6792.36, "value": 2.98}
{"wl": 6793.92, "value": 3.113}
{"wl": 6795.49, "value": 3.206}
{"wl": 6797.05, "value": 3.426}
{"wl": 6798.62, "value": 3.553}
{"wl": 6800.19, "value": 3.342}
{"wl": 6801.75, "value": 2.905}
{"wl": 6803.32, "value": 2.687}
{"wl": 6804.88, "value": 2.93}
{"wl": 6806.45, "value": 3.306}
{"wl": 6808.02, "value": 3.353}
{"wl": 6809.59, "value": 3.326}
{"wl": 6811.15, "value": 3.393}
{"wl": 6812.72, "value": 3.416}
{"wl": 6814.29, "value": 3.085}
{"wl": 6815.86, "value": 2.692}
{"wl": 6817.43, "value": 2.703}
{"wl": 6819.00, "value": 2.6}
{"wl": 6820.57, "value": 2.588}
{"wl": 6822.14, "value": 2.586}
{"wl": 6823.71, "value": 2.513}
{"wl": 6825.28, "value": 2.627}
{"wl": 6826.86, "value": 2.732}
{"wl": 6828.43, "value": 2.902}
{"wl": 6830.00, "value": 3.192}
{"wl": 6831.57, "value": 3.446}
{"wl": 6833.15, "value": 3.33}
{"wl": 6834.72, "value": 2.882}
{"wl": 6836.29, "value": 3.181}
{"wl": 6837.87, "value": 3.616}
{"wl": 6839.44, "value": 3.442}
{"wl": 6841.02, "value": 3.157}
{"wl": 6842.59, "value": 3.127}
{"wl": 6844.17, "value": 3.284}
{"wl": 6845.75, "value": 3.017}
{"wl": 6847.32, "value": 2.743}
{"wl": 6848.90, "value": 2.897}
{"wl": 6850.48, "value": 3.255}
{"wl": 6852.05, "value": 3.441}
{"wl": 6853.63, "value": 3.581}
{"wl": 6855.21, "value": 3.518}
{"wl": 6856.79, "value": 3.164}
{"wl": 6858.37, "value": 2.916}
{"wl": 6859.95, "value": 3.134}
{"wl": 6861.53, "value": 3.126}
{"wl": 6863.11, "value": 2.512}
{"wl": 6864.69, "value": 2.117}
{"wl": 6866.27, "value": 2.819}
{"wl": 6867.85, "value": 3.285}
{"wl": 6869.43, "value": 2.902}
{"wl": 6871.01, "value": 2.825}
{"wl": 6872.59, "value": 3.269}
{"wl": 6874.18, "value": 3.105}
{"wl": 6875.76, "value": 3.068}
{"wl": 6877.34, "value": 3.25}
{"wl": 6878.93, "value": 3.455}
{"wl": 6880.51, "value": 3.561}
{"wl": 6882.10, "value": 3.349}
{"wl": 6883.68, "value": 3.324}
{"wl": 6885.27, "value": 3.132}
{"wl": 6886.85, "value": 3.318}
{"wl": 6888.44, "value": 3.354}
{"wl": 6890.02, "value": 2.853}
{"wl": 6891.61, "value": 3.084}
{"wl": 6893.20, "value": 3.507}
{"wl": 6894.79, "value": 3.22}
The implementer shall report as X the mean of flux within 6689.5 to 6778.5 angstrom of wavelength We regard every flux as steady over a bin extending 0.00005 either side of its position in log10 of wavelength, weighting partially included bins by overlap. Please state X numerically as 2.71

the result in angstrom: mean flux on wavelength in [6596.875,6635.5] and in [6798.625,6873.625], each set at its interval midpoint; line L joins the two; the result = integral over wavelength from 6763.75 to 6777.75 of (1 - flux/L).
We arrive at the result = 1.2 angstrom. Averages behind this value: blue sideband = 2.9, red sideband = 3.05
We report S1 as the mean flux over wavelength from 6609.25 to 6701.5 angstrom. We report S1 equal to 2.81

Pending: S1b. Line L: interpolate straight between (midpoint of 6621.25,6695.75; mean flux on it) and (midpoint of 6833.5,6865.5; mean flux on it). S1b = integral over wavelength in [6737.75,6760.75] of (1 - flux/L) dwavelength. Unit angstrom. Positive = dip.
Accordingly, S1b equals 0.3 angstrom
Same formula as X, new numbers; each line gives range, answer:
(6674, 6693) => 2.67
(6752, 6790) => 2.99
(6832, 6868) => 3.11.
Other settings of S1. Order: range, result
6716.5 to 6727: 2.78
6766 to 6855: 3.07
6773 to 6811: 3.15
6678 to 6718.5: 2.4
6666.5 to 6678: 3.18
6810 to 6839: 2.98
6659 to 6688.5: 2.93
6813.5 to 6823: 2.71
